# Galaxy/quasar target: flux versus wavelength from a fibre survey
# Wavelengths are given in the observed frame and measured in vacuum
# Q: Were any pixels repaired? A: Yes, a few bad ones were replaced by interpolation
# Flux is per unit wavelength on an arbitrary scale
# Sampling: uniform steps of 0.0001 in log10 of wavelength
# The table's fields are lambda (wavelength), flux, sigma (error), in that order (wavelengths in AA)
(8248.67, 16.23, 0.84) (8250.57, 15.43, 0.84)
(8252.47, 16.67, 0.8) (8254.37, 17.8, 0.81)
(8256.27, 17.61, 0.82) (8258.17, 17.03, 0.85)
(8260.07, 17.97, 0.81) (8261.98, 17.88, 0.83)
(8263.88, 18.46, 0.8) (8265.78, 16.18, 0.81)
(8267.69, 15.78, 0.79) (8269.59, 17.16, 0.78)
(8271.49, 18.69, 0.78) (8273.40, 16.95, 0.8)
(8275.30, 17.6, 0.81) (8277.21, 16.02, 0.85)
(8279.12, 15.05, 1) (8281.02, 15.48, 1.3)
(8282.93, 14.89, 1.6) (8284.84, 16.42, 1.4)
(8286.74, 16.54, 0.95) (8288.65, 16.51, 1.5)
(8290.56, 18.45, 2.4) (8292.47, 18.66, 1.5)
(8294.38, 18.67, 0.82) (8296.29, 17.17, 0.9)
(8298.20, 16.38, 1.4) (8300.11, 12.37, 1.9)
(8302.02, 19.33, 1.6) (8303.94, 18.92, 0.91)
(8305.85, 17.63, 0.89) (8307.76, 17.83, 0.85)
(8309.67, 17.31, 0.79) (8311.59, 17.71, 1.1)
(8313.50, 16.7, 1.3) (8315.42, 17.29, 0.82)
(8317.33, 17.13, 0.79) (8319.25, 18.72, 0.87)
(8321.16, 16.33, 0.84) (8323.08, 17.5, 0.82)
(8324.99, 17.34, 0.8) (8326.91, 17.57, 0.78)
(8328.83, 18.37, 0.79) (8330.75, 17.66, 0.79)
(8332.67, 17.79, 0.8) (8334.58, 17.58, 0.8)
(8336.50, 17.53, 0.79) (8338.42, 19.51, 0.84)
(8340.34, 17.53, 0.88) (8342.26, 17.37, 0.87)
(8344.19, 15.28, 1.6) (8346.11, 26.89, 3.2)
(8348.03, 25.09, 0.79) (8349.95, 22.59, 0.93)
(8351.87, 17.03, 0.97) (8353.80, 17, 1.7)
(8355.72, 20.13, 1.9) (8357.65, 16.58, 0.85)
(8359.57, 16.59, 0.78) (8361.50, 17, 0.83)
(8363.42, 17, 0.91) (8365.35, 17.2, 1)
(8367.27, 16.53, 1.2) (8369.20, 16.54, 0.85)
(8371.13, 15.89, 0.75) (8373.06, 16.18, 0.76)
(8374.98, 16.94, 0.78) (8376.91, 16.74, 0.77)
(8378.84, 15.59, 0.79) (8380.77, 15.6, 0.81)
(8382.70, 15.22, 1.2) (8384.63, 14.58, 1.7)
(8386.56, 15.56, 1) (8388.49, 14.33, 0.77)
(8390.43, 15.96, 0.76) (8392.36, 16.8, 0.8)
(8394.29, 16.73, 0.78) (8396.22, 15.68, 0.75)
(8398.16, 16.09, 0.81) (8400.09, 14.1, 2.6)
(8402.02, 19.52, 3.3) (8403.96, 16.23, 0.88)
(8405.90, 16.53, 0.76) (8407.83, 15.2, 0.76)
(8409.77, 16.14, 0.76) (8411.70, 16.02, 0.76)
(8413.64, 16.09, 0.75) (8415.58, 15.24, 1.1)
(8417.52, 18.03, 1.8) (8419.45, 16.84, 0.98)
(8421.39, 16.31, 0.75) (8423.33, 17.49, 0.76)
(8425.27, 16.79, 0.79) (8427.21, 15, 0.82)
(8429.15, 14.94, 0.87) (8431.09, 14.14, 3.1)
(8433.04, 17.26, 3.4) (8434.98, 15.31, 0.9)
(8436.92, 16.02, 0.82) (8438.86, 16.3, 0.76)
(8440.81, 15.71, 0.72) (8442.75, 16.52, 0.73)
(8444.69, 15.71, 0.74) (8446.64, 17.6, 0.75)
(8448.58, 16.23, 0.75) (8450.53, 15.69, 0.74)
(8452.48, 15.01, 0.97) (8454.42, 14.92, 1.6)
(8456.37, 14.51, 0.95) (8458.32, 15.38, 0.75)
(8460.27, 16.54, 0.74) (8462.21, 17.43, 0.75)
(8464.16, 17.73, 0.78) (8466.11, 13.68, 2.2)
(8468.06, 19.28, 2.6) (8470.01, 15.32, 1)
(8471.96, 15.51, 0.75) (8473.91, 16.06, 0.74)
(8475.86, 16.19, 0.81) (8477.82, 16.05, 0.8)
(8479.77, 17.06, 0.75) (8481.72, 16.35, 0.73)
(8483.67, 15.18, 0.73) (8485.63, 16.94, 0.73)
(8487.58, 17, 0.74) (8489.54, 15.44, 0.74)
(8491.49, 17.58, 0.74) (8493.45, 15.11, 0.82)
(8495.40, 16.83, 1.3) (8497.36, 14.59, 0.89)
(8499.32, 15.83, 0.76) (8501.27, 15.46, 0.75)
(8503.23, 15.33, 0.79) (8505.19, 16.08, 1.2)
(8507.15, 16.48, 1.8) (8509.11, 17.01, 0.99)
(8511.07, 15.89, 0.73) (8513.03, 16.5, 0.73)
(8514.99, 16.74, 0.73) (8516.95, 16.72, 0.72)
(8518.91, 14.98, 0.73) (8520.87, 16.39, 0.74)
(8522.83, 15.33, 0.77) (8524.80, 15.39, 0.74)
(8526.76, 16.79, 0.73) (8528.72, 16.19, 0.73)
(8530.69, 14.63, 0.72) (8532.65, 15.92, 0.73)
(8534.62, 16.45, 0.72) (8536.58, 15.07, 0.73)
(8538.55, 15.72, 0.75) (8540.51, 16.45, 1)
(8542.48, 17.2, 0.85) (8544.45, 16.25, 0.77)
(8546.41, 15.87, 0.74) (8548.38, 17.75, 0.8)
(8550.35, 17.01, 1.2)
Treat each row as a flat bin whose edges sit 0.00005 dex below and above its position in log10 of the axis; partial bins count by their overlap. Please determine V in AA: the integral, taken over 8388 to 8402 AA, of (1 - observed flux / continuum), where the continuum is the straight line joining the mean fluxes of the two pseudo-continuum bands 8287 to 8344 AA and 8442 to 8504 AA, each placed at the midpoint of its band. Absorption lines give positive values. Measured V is 0.7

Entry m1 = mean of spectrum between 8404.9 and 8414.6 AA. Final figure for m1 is 16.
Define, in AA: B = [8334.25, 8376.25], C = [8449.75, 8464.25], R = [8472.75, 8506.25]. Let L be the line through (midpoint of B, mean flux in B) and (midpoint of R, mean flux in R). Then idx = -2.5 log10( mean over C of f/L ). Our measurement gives 0.052 mag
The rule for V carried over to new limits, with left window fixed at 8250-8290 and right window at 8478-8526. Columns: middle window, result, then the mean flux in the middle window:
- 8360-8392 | 0.78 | 16.1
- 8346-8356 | -2.74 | 21.1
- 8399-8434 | 0.30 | 16.2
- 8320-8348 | -3.03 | 18.4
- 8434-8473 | 0.53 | 16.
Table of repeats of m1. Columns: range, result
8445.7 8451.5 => 16.5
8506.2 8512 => 16.5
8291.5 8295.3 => 18.7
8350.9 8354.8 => 17.1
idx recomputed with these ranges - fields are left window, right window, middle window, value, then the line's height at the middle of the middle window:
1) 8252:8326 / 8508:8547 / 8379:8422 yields 0.04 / 16.6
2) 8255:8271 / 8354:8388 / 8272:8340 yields -0.02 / 17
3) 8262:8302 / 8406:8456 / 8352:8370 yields -0.05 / 16.4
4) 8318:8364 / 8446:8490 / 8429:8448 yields 0.04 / 16.7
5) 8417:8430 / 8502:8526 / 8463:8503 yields 0.00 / 16.2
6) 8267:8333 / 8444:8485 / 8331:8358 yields -0.14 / 16.9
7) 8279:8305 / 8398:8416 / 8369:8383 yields 0.02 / 16.3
